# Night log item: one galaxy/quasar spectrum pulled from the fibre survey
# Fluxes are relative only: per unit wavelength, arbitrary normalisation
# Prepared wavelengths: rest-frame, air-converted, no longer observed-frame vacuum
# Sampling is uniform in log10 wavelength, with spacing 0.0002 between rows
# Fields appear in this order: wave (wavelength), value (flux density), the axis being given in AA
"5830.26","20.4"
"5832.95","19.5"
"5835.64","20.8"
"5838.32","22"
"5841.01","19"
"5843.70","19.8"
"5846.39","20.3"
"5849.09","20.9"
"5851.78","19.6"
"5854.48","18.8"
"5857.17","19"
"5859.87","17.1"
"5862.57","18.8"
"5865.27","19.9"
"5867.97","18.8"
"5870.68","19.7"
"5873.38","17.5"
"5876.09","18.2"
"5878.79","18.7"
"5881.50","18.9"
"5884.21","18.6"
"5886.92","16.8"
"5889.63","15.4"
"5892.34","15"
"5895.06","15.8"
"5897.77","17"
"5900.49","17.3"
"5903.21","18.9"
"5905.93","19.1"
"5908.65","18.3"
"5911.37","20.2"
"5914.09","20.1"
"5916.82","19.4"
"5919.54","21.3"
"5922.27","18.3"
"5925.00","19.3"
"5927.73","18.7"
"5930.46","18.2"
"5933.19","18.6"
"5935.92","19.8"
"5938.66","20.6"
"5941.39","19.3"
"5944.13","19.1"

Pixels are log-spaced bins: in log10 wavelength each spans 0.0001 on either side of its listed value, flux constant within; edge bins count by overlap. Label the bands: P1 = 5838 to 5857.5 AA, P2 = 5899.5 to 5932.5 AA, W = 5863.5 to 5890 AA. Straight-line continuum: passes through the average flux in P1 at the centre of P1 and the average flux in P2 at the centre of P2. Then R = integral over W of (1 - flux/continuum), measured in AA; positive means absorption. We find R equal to 1.6 AA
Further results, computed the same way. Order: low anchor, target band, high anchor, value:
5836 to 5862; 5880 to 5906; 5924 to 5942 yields 3.0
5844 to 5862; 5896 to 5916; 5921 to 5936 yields 0.3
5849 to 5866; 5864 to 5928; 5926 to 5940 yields 2.4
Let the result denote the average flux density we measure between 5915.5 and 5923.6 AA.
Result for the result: 19.7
